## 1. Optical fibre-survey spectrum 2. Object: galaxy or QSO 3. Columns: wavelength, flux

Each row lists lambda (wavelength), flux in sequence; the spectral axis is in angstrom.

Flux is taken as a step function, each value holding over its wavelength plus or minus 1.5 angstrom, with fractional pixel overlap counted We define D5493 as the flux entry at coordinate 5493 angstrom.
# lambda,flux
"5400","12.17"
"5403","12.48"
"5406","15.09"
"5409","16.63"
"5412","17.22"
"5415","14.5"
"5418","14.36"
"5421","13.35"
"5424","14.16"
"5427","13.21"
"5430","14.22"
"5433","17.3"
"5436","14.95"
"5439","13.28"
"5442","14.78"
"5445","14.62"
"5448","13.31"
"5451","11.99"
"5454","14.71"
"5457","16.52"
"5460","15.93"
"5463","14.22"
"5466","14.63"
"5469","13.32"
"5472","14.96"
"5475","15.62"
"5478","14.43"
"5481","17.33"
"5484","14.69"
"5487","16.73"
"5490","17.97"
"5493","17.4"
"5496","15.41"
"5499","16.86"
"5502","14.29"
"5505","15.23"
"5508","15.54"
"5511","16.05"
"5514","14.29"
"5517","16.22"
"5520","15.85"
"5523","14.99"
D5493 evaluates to 17.4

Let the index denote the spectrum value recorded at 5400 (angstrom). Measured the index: 12.17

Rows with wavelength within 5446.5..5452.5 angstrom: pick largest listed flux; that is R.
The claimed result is 13.31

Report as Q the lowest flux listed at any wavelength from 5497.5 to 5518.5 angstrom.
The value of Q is 14.29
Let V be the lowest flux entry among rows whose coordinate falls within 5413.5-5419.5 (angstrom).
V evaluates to 14.36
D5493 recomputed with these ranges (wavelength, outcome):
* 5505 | 15.23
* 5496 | 15.41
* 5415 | 14.5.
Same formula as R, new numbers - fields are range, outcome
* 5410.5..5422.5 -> 17.22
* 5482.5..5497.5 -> 17.97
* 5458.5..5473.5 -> 15.93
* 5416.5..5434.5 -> 17.3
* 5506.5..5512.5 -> 16.05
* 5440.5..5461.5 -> 16.52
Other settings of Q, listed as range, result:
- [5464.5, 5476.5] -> 13.32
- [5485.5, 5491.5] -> 16.73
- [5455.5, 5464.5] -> 14.22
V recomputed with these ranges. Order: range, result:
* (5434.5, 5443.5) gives 13.28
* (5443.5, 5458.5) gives 11.99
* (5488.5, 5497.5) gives 15.41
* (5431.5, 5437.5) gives 14.95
